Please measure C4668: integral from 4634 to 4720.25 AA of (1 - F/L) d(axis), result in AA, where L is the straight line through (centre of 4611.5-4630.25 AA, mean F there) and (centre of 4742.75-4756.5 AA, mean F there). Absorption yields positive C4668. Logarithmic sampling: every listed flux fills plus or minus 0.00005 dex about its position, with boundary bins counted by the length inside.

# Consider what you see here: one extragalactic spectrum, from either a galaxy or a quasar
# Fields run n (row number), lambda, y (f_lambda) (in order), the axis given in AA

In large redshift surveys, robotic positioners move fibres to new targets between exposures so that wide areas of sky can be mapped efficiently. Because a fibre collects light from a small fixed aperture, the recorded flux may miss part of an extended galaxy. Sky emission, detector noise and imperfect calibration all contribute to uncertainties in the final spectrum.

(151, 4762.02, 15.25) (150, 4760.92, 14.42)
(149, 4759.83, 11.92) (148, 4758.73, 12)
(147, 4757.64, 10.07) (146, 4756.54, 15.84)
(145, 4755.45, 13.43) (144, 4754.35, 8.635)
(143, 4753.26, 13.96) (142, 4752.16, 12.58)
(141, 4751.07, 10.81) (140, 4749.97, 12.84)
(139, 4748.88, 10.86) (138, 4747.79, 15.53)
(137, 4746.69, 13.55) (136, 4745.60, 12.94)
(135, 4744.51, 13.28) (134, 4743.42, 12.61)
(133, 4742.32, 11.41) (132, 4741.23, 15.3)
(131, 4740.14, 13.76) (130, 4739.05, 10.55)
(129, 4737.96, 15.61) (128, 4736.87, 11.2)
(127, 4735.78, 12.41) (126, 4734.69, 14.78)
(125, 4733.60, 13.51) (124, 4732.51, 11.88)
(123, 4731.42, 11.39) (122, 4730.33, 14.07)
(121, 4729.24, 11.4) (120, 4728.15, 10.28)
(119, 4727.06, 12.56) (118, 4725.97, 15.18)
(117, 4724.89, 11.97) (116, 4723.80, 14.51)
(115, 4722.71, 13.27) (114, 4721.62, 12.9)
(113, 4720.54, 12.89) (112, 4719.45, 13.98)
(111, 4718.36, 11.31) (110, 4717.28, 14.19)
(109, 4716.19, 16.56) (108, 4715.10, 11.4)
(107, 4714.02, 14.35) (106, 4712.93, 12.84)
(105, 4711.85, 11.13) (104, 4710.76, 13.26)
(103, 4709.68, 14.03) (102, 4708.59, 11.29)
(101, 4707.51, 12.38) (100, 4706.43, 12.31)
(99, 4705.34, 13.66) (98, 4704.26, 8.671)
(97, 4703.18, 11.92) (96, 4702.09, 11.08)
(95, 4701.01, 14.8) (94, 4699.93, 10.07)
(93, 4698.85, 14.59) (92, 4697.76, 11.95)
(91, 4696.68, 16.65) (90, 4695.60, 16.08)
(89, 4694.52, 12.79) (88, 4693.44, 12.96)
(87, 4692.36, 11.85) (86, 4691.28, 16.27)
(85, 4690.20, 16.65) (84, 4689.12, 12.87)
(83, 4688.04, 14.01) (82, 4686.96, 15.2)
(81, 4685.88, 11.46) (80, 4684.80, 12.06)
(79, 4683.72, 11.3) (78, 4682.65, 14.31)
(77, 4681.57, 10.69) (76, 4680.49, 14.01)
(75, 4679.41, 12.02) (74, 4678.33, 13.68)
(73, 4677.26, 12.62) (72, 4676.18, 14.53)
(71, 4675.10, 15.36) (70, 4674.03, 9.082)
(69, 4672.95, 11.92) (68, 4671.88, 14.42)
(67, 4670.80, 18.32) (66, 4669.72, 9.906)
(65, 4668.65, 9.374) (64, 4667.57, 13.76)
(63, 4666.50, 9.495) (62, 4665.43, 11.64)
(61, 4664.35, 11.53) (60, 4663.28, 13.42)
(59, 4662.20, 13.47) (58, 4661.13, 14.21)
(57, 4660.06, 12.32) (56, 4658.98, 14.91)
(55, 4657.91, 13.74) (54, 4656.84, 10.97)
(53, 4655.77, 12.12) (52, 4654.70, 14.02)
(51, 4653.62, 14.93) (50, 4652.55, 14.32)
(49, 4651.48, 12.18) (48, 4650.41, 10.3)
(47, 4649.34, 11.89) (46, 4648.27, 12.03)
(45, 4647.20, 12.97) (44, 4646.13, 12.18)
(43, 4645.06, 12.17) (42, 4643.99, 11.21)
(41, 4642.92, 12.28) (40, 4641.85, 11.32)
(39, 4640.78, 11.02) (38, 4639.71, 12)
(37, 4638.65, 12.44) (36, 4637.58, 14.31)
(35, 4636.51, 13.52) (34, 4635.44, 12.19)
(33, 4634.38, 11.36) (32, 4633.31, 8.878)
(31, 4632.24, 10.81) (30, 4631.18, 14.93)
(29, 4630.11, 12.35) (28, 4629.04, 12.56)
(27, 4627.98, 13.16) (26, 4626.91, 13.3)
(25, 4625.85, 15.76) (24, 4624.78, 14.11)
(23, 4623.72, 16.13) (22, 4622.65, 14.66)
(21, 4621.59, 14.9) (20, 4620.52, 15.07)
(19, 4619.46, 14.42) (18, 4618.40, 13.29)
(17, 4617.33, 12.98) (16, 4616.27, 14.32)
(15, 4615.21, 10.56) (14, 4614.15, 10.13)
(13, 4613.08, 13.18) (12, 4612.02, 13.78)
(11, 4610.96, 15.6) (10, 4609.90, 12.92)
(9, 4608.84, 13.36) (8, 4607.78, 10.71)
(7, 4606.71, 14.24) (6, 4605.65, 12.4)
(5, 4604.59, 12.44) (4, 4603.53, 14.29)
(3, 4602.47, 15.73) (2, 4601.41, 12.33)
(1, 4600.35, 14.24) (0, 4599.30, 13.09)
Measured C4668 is 2.4 AA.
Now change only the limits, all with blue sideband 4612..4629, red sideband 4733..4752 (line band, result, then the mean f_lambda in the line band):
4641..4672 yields 2.1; 12.6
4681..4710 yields 0.5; 13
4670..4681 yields -0.1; 13.5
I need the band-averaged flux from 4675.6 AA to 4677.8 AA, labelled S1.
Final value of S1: 13.6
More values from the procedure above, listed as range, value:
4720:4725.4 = 13.1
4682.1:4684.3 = 12.8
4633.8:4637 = 12.3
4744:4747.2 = 13.3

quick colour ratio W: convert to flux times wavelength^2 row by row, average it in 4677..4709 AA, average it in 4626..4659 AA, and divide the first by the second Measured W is 1.07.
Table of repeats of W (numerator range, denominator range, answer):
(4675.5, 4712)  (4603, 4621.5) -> 1.02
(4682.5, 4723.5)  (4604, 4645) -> 1.05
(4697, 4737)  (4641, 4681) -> 1.03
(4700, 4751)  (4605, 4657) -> 1.04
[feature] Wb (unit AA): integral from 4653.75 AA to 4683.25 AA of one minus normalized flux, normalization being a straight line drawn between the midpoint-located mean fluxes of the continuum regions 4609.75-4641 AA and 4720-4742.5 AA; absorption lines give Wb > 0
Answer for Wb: 0.5 AA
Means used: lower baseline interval 13.2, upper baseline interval 12.9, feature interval 12.8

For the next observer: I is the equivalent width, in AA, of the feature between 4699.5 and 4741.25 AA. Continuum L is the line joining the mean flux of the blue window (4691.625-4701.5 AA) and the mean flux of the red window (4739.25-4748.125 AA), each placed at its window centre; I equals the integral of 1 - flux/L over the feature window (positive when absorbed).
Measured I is 2.2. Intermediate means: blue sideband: 13.6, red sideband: 13.4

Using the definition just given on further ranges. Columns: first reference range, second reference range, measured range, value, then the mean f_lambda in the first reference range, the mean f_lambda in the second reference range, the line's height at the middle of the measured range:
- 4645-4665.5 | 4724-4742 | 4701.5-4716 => 0.6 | 12.8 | 12.9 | 12.9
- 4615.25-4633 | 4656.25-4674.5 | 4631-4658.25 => 1.8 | 13.8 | 12.5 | 13.1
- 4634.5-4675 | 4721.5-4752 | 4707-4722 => -0.3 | 12.5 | 12.9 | 12.8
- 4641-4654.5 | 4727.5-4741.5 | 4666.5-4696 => -1.6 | 12.3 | 12.7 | 12.5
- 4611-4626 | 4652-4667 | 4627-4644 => 1.6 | 13.8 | 12.9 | 13.5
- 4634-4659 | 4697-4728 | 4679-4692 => -0.7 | 12.5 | 12.8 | 12.7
